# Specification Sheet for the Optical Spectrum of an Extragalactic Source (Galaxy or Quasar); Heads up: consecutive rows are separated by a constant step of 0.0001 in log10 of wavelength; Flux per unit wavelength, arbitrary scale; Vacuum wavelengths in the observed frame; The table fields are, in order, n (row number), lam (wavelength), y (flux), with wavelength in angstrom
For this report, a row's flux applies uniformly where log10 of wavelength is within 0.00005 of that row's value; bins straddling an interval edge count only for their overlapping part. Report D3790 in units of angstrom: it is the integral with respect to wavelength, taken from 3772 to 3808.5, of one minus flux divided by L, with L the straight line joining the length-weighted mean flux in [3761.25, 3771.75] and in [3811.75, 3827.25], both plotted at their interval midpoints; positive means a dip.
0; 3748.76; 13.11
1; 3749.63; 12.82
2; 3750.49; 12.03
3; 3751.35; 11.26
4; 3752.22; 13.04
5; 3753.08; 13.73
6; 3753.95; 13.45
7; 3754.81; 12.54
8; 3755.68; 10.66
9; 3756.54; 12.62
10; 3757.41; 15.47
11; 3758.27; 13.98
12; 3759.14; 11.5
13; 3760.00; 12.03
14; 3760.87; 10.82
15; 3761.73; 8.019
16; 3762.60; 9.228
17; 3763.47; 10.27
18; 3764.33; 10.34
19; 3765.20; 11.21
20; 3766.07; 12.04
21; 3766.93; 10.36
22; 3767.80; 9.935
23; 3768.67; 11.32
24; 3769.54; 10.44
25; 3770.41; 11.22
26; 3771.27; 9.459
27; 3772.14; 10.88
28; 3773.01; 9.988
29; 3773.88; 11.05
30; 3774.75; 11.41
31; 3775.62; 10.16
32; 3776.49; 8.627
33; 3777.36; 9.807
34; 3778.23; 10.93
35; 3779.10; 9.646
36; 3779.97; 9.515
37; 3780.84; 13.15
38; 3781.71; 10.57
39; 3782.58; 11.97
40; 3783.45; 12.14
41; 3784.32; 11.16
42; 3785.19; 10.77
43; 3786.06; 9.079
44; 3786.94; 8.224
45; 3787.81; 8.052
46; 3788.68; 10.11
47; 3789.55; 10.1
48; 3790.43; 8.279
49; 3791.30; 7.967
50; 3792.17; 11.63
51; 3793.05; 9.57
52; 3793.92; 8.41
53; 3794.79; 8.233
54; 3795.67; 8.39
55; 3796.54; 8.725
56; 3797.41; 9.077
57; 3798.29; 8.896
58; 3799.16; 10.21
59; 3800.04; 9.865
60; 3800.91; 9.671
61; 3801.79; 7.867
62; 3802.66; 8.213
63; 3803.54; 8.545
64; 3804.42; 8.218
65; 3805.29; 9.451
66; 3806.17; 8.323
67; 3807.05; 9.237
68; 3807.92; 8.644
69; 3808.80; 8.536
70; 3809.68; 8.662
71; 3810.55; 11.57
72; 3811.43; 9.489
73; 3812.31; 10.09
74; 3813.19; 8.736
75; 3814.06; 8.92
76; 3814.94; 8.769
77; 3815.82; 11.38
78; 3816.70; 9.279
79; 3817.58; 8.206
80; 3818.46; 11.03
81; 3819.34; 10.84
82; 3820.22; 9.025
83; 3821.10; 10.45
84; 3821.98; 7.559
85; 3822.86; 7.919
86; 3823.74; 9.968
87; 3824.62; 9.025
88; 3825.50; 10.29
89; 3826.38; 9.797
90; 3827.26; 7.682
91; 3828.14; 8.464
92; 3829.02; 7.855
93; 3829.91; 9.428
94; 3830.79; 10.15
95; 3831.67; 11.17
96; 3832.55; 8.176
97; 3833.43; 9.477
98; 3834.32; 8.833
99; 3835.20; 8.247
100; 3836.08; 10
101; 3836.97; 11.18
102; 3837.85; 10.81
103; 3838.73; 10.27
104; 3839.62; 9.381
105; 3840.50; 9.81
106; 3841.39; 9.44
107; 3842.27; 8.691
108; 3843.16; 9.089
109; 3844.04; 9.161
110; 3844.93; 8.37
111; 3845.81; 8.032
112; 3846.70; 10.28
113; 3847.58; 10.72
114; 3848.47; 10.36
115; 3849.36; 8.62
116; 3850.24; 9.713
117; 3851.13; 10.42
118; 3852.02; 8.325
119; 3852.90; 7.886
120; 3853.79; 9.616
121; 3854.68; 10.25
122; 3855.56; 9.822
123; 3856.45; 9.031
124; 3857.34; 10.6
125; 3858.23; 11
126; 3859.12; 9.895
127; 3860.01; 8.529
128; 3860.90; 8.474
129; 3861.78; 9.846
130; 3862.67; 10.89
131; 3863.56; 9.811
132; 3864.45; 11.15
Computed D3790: 1.17 angstrom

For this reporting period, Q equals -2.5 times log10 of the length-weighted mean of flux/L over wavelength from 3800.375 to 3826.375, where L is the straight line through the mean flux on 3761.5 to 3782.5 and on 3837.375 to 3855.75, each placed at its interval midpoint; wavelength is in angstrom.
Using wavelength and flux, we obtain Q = 0.07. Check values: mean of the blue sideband 10.4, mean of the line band 9.25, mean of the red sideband 9.48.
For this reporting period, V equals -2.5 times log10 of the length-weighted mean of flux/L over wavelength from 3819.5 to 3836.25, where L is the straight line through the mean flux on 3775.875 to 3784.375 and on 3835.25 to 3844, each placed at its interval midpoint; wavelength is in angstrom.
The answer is 0.09 mag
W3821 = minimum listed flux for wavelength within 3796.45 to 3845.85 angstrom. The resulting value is 7.559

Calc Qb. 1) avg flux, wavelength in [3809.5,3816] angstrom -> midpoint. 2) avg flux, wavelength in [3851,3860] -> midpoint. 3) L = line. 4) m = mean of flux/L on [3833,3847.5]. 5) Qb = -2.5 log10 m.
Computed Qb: 0.02 mag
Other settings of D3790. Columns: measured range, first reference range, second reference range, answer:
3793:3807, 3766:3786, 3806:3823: 1.44 angstrom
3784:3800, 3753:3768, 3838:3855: 2.21 angstrom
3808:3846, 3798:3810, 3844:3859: -0.72 angstrom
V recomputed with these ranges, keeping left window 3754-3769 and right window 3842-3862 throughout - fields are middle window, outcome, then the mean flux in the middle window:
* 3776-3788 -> 0.06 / 10.3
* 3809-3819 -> 0.07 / 9.63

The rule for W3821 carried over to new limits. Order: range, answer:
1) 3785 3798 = 7.967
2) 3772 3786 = 8.627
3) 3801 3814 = 7.867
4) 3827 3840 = 7.682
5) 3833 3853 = 7.886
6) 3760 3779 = 8.019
